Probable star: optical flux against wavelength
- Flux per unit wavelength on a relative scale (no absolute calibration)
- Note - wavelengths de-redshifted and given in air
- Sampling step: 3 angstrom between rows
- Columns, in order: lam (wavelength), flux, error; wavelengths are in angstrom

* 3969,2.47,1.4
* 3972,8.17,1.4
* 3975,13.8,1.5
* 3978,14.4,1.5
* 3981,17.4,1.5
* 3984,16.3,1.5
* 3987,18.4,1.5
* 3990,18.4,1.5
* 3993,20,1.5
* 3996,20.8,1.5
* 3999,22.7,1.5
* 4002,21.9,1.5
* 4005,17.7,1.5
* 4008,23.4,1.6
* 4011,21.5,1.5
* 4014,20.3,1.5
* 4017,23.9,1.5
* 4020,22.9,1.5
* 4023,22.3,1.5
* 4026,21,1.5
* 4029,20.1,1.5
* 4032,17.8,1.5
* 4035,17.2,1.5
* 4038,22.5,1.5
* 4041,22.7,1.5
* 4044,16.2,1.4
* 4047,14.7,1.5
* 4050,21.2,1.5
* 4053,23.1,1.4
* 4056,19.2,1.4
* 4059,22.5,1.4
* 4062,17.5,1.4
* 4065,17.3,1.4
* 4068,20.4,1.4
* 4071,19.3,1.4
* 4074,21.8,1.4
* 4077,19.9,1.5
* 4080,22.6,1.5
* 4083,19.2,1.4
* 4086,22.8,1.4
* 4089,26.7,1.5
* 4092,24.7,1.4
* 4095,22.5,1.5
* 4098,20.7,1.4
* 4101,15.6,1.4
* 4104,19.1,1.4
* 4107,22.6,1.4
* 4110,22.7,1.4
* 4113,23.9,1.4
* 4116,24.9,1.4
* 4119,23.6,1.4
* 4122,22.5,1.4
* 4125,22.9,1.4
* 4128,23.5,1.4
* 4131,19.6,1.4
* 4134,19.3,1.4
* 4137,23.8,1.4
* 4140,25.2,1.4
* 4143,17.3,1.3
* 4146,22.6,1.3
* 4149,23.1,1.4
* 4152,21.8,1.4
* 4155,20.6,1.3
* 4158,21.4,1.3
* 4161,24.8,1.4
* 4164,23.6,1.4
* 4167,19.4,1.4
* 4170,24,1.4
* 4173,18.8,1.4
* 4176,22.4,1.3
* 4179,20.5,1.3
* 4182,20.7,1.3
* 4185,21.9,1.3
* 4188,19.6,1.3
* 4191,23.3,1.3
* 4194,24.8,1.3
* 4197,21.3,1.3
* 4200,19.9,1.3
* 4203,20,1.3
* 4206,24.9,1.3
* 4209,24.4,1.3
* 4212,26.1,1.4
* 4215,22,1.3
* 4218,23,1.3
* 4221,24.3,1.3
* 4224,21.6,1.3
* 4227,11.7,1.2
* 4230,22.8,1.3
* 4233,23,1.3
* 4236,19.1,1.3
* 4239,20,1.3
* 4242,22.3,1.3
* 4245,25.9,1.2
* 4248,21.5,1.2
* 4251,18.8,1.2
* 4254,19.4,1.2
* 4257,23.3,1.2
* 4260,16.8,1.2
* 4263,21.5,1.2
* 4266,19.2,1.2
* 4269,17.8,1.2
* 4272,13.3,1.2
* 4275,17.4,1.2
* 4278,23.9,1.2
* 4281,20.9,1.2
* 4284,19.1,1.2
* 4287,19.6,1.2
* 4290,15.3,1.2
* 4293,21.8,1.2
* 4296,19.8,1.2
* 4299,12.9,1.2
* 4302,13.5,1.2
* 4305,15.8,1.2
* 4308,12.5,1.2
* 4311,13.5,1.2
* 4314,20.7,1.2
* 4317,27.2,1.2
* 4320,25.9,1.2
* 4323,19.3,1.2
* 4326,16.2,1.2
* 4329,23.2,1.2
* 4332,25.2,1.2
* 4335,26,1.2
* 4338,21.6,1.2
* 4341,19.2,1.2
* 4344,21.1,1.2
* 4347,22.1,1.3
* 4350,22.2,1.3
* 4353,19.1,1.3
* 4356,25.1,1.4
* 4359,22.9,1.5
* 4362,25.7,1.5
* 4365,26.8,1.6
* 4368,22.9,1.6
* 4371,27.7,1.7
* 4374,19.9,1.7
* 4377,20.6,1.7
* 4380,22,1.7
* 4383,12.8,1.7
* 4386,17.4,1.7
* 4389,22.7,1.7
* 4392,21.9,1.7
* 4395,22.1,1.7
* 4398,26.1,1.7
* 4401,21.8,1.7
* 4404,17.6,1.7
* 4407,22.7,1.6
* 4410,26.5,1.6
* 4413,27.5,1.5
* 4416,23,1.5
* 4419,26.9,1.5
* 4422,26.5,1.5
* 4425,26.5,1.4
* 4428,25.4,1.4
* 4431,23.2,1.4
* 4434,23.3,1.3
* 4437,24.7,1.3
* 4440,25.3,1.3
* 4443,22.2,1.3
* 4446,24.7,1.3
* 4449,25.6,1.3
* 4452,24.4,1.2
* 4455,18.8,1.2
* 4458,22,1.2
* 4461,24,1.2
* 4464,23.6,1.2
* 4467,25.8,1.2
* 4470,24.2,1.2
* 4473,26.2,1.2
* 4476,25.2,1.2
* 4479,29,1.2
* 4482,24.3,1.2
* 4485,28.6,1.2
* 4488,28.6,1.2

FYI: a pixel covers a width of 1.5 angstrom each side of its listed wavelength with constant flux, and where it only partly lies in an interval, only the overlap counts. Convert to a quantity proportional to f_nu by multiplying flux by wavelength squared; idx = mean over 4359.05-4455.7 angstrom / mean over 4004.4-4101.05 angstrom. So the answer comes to 1.33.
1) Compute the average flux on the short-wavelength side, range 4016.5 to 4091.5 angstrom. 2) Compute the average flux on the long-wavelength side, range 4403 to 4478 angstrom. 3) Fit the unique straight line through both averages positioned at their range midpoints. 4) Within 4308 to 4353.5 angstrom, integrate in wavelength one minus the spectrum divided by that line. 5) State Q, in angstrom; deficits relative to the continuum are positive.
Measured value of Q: 3.9 angstrom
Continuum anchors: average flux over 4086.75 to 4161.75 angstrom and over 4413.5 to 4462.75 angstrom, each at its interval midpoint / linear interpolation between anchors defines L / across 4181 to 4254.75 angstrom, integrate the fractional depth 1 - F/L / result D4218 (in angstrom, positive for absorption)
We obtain 3.5 angstrom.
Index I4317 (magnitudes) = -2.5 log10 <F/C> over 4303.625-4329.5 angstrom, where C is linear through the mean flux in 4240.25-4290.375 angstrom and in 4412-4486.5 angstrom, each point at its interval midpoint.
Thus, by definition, 0.109 mag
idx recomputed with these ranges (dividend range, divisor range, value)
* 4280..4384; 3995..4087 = 1.16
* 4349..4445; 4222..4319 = 1.28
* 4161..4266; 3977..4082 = 1.18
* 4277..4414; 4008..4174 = 1.12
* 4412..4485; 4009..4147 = 1.39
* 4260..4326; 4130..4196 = 0.90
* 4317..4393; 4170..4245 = 1.09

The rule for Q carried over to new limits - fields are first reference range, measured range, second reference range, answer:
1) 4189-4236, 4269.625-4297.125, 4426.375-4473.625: 4.5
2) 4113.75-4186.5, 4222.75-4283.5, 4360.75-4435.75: 6.8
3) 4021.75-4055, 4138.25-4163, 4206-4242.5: -1.3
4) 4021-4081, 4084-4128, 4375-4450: -4.4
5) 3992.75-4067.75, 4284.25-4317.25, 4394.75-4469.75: 8.2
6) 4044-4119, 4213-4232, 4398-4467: 0.9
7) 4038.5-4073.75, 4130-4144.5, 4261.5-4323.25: -1.4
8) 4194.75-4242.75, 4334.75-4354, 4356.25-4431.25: 1.2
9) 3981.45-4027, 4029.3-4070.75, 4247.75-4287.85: 2.1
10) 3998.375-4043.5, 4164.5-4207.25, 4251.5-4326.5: -4.3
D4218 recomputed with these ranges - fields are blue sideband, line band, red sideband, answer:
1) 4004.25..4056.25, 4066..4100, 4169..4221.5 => -1.0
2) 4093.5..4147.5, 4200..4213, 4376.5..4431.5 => -0.7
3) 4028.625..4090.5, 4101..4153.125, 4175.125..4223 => -1.9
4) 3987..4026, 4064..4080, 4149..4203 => 1.0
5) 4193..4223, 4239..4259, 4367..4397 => 0.8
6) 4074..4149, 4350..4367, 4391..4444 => 0.0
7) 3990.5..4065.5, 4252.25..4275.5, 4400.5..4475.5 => 4.0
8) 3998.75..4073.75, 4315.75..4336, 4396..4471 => -0.1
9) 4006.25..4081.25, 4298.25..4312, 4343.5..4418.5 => 5.2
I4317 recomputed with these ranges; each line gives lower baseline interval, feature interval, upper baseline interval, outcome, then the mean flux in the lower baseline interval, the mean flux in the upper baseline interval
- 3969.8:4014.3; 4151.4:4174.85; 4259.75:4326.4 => -0.19 mag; 18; 18.5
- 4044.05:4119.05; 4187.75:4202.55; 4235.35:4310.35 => -0.11 mag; 21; 18.8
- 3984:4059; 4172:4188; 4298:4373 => 0.00 mag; 20.4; 21.2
